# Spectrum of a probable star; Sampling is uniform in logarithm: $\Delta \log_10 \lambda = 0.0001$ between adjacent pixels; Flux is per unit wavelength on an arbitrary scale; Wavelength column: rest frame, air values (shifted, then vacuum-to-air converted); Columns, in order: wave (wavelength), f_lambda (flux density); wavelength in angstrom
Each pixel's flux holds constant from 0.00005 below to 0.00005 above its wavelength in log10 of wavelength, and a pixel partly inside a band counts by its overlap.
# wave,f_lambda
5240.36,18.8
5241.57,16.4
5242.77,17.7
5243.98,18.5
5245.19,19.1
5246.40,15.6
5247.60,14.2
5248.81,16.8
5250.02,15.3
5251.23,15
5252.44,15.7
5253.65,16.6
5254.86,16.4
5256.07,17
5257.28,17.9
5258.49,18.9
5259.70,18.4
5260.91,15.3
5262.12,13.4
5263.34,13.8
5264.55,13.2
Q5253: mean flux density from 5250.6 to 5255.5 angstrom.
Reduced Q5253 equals 15.9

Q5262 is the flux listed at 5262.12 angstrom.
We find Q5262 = 13.4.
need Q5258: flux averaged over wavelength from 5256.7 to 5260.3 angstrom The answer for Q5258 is 18.4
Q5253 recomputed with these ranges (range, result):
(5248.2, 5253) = 15.7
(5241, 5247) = 17.5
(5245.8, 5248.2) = 15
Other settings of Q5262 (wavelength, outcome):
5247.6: 14.2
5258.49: 18.9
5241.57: 16.4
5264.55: 13.2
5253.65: 16.6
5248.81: 16.8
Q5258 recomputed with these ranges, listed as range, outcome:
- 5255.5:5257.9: 17.5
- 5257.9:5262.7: 16.5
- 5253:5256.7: 16.7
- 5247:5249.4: 15.5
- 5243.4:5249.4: 16.8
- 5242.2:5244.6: 18.1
